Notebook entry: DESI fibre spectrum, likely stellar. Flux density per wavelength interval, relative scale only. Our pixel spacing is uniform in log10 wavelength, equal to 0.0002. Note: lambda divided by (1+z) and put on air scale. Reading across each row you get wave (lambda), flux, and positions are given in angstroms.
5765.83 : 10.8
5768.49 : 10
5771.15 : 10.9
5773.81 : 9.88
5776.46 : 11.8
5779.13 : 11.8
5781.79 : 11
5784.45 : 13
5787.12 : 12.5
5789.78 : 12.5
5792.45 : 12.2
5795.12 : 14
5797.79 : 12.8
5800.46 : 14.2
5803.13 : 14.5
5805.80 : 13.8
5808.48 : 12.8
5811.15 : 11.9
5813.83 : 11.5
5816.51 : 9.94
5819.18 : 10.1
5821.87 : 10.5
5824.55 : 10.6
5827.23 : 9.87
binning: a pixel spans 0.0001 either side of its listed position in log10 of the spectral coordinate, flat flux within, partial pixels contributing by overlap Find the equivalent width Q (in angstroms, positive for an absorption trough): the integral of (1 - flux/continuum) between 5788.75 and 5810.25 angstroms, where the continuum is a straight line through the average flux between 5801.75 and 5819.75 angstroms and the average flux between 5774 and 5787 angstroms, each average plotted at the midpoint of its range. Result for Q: -2.3 angstroms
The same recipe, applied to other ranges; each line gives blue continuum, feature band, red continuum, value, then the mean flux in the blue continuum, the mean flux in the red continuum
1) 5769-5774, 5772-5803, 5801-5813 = -1.8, 10.4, 13.2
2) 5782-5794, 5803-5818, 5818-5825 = -1.5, 12.4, 10.4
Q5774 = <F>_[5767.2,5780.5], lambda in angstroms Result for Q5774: 10.9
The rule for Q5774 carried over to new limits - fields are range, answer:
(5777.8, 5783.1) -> 11.4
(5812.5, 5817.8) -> 10.7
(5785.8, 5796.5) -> 12.8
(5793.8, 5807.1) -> 13.9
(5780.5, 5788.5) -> 12.2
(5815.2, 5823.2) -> 10.2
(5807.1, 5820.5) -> 11.3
